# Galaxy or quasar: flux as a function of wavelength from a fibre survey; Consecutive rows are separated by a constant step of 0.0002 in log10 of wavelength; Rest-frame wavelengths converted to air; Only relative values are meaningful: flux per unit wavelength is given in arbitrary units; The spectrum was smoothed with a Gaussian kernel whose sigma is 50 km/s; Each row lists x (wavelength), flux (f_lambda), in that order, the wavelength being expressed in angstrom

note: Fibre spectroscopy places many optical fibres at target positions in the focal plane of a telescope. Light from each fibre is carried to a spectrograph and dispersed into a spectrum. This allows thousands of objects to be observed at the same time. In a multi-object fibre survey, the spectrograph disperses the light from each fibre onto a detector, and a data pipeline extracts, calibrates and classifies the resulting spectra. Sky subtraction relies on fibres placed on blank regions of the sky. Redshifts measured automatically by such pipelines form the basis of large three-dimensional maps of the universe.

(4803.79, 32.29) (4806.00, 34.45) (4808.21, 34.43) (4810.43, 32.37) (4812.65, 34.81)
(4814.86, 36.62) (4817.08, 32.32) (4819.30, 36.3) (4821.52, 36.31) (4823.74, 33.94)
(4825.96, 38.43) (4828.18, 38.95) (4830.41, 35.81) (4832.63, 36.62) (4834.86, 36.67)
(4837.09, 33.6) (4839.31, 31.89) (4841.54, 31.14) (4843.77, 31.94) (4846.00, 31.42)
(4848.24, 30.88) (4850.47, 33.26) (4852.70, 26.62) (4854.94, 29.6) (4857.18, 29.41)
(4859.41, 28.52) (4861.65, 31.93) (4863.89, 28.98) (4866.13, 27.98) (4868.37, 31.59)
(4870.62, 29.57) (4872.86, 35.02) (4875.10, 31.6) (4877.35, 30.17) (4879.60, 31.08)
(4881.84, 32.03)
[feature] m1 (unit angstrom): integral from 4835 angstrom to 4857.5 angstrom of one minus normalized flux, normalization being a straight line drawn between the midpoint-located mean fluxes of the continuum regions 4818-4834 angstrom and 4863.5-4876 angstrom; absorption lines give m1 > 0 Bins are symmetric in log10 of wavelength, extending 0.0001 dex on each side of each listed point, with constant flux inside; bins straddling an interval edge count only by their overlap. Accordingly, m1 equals 1.8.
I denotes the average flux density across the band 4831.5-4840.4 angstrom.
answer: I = 34.7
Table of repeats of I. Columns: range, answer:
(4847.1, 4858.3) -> 30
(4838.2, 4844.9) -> 31.7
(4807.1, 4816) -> 34.5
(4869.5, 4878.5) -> 31.6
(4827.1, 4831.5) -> 37.3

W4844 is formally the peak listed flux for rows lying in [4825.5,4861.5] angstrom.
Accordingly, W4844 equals 38.95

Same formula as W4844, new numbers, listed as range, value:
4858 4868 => 31.93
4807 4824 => 36.62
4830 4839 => 36.67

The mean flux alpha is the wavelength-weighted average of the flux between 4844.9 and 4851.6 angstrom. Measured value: 31.8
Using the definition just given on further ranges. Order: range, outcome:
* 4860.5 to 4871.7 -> 30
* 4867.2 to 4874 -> 32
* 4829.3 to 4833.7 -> 36.3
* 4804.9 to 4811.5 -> 33.7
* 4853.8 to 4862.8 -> 29.8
